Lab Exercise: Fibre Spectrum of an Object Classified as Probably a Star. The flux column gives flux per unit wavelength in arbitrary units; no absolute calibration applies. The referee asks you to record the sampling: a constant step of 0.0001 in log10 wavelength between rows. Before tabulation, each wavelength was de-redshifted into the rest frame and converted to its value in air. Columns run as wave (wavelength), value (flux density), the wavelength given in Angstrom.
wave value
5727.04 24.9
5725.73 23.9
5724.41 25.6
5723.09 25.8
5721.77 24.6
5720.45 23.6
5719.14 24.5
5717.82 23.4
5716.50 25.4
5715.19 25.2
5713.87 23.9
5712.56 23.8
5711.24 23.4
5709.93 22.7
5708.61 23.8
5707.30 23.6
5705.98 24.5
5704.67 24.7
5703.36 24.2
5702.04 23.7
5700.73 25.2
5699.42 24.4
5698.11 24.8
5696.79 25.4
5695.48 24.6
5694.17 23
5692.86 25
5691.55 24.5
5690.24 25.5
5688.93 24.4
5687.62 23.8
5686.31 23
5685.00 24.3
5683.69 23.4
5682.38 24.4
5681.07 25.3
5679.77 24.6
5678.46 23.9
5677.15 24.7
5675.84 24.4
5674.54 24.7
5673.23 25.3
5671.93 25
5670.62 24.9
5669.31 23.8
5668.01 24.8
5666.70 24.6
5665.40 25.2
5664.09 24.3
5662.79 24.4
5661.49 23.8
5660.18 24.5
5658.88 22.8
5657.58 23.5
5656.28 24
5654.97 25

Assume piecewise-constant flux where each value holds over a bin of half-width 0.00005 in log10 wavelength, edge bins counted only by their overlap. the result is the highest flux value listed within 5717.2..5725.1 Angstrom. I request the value 25.8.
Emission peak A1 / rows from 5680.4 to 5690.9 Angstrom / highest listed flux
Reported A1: 25.5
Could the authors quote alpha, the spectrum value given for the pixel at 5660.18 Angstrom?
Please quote 24.5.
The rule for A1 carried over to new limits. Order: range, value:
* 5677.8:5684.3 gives 25.3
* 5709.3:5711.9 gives 23.4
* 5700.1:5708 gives 25.2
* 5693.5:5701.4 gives 25.4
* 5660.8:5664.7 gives 24.4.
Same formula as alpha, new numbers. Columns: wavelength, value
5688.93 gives 24.4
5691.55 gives 24.5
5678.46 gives 23.9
